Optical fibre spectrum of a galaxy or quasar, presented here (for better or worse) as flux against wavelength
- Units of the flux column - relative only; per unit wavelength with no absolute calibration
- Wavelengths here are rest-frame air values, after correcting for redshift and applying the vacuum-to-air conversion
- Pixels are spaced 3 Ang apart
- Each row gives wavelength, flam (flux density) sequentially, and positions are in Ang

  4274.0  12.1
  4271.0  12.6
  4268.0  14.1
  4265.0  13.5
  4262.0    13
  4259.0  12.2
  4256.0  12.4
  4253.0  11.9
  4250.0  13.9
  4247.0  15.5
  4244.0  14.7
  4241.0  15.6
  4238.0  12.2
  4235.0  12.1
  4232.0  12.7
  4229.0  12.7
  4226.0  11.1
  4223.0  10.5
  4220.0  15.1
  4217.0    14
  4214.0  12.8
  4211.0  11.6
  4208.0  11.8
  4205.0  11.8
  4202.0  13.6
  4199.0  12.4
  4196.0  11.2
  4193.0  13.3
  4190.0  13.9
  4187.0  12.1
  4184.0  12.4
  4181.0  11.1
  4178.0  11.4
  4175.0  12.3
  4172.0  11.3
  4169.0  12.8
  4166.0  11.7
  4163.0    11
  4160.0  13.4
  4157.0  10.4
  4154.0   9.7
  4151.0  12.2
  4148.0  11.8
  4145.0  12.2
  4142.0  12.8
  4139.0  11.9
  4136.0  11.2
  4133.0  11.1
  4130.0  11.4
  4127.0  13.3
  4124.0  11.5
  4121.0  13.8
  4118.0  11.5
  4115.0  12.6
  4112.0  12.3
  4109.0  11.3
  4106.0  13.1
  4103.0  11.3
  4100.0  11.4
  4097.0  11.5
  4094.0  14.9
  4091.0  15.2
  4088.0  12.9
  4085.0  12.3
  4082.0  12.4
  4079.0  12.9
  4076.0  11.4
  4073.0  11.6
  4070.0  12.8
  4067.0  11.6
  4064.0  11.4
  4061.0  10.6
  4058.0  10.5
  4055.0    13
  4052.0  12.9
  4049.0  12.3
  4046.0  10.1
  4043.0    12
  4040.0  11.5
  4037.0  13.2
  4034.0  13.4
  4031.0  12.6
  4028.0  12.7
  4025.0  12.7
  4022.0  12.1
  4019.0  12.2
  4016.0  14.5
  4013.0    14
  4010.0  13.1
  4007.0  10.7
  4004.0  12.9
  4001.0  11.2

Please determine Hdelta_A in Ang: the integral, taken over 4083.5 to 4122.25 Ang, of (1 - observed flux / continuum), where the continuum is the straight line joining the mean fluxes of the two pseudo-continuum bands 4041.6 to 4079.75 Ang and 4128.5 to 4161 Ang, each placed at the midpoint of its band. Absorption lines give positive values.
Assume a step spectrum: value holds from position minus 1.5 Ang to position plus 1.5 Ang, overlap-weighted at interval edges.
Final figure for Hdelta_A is -3.1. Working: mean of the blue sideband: 11.8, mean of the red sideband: 11.6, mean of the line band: 12.6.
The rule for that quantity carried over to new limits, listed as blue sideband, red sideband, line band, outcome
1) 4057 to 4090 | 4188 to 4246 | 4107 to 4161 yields 1.71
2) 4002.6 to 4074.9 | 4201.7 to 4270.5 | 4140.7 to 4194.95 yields 3.20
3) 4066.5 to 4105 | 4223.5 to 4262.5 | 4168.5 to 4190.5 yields 1.30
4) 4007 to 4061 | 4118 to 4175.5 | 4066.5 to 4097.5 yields -1.47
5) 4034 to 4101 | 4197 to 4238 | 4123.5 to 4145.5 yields 0.71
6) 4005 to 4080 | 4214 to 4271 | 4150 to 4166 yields 1.78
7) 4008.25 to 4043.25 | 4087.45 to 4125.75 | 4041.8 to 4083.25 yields 2.93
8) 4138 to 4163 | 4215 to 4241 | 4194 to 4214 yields 0.44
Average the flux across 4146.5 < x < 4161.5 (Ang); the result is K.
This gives 11.5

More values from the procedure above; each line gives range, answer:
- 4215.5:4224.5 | 13.2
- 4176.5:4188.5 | 11.8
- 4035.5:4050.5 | 11.8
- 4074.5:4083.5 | 12.2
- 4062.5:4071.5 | 11.9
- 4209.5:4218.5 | 12.8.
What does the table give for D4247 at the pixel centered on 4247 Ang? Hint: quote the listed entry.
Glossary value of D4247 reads 15.5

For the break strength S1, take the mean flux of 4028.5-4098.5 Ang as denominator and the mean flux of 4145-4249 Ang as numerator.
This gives 1.01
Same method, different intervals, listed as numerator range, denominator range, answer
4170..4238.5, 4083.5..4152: 1.00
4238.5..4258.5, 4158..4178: 1.15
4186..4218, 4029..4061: 1.04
